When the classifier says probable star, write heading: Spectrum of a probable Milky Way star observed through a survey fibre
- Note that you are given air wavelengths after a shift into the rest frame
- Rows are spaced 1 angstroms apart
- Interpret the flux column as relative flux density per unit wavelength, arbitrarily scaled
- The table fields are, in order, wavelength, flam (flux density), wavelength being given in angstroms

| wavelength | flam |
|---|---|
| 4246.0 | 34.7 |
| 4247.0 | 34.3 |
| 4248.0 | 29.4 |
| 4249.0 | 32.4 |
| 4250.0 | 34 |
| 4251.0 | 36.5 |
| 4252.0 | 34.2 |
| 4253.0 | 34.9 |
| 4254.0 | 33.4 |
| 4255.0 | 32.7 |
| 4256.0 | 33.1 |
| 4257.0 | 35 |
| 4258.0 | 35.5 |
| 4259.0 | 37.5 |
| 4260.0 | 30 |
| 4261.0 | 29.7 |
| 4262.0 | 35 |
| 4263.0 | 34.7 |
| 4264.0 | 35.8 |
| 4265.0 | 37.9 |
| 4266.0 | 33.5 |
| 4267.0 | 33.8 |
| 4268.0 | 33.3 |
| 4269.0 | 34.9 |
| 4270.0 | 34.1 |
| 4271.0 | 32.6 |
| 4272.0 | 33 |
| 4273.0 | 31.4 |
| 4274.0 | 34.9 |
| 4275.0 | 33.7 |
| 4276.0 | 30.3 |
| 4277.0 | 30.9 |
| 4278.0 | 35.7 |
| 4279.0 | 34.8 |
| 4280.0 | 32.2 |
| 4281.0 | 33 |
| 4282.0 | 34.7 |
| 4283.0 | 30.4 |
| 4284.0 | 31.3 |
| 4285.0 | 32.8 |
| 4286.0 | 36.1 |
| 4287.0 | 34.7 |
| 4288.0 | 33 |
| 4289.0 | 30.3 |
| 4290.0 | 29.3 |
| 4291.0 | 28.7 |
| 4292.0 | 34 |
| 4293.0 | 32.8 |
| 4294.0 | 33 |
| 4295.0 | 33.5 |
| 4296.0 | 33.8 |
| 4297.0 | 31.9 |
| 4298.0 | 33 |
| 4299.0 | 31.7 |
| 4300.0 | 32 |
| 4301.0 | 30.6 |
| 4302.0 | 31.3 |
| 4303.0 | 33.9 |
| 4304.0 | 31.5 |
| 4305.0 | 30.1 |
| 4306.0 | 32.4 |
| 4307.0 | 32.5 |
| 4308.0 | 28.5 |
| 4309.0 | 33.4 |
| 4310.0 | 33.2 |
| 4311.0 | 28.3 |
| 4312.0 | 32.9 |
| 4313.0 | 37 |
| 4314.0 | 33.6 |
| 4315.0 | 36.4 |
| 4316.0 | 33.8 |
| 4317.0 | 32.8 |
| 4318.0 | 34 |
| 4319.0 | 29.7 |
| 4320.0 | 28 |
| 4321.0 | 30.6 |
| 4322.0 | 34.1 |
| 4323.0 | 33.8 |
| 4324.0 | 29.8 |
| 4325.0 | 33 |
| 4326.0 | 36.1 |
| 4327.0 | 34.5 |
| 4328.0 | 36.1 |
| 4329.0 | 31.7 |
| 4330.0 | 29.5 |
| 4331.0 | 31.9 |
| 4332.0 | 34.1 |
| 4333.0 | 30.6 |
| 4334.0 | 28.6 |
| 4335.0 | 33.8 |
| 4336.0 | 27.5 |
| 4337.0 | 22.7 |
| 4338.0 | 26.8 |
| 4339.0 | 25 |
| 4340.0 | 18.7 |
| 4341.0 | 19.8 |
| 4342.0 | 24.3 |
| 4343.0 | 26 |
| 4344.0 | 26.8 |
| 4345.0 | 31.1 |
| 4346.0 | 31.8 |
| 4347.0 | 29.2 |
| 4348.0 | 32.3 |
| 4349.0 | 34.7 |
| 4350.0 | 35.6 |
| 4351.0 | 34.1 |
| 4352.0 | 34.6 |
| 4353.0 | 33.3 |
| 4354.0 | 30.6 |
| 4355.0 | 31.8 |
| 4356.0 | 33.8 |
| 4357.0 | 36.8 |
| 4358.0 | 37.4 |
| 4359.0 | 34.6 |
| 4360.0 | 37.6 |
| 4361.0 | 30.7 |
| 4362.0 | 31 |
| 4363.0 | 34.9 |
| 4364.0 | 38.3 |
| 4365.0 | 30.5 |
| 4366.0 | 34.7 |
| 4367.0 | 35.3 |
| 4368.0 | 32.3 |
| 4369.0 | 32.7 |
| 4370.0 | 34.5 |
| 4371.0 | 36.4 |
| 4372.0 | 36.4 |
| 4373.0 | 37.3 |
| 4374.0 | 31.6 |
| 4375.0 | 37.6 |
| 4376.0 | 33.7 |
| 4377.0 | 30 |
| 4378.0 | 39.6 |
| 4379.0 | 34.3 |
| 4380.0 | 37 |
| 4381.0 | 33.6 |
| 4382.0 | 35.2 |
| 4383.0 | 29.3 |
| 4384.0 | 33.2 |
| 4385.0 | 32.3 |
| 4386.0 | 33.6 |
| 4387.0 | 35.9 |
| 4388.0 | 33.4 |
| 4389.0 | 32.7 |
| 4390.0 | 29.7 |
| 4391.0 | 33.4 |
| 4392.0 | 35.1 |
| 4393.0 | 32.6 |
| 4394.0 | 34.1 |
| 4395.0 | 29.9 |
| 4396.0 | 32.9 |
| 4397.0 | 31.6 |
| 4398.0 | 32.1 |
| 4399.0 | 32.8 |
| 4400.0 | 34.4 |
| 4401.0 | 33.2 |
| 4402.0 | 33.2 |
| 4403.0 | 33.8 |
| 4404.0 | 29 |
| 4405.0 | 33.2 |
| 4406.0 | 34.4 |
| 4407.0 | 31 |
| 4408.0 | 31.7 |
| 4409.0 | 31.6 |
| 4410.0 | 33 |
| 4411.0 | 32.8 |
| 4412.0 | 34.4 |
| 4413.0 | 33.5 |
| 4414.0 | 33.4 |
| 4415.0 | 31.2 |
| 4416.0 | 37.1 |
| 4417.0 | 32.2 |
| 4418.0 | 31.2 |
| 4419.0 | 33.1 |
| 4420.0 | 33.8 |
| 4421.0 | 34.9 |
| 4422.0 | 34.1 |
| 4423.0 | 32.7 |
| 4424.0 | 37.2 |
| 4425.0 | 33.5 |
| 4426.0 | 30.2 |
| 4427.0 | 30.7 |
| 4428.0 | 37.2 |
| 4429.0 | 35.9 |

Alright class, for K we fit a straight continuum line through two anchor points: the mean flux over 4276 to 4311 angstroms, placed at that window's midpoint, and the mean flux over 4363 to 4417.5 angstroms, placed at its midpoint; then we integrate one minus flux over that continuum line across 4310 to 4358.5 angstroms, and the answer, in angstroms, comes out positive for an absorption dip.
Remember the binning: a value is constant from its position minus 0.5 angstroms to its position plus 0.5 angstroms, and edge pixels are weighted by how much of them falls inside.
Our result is 2.28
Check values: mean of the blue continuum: 32.3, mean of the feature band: 31.3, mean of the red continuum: 33.5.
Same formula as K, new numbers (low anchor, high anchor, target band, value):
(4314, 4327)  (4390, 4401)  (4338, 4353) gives 1.8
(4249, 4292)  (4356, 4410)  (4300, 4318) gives 0.5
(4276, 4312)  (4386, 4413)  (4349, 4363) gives -0.6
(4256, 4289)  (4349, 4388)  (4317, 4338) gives 1.6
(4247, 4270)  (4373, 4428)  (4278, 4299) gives 0.7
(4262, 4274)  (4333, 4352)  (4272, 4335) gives -2.1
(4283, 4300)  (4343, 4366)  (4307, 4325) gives 0.2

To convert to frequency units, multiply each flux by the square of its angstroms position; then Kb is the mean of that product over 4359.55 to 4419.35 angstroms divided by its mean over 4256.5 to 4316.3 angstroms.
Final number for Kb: 1.06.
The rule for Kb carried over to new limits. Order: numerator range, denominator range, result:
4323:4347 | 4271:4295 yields 0.92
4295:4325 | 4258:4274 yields 0.97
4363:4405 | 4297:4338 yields 1.09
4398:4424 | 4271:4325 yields 1.07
